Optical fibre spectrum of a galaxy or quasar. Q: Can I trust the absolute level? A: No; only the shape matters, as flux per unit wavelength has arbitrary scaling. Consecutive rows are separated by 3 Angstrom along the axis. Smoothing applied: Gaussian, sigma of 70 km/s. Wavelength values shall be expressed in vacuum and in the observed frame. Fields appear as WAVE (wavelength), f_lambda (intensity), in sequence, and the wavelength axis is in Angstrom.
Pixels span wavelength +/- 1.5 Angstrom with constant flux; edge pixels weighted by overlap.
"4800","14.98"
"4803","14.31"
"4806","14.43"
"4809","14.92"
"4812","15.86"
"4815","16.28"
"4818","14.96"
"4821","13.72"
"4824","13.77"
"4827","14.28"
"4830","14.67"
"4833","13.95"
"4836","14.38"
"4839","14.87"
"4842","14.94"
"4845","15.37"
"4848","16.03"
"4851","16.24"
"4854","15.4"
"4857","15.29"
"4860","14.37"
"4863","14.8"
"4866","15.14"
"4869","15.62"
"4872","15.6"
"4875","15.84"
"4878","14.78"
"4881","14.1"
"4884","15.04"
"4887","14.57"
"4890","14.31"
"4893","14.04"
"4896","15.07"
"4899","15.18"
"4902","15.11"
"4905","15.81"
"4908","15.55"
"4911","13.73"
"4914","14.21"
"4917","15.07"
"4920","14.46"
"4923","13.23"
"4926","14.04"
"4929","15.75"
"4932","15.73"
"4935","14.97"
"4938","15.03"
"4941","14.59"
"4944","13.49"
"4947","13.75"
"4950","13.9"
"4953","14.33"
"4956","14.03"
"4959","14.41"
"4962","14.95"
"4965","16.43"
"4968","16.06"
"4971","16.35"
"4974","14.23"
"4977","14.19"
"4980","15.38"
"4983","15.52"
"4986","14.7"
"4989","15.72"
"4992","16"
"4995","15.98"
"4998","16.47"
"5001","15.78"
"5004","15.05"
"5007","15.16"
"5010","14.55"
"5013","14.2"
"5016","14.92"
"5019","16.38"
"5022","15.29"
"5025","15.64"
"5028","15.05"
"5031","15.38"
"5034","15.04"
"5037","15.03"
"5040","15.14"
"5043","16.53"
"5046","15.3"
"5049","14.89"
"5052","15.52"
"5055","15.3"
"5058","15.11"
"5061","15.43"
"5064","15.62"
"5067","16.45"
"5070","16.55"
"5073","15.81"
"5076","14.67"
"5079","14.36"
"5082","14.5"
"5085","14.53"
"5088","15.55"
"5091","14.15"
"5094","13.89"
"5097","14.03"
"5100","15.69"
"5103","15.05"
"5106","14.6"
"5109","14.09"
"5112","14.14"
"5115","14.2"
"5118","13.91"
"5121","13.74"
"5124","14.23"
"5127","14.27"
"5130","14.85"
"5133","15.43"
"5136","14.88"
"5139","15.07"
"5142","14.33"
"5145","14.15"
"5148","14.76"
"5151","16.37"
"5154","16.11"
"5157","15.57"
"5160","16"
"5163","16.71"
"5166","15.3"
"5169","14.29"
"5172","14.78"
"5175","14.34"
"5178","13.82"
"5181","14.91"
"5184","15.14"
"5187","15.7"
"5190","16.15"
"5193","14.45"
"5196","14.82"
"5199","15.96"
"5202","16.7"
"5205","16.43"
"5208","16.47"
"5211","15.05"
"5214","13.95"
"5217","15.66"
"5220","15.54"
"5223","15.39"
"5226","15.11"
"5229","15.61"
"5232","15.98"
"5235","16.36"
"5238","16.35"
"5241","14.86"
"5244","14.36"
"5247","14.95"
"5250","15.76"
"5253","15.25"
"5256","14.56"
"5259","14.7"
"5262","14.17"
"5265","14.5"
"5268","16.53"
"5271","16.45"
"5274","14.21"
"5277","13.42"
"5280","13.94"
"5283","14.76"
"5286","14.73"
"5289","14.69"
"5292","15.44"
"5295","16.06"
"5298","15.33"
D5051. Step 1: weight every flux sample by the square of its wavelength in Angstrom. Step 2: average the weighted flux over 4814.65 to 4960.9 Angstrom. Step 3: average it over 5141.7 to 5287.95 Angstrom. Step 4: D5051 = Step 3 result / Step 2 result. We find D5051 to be 1.17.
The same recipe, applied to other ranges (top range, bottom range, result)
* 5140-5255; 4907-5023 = 1.12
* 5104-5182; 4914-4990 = 1.08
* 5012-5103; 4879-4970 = 1.09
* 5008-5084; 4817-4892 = 1.11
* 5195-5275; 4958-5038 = 1.10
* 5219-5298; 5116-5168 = 1.05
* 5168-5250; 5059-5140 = 1.08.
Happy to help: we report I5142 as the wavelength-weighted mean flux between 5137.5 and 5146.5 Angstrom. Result 14.5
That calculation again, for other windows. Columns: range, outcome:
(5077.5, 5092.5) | 14.6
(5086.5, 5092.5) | 14.9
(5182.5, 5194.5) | 15.4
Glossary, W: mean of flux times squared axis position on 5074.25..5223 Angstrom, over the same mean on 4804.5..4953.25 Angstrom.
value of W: 1.13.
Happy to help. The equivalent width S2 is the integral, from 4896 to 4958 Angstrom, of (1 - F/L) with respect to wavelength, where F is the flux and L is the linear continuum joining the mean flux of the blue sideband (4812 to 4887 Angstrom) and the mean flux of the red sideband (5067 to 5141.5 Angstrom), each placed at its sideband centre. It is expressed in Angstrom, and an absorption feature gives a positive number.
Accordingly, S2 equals 1.2 Angstrom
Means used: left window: 15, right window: 14.7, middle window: 14.6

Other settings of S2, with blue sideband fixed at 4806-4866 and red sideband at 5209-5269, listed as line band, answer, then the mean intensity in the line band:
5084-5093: 0.2 Angstrom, 14.7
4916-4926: 0.5 Angstrom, 14.2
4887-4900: 0.3 Angstrom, 14.6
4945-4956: 0.8 Angstrom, 14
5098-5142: 1.7 Angstrom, 14.6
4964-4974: -0.6 Angstrom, 16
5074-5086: 0.4 Angstrom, 14.6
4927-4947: 0.3 Angstrom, 14.8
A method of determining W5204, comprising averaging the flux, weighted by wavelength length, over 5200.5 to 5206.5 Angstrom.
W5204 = 16.6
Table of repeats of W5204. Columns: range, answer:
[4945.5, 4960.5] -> 14.1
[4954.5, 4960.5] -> 14.2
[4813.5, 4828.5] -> 14.6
